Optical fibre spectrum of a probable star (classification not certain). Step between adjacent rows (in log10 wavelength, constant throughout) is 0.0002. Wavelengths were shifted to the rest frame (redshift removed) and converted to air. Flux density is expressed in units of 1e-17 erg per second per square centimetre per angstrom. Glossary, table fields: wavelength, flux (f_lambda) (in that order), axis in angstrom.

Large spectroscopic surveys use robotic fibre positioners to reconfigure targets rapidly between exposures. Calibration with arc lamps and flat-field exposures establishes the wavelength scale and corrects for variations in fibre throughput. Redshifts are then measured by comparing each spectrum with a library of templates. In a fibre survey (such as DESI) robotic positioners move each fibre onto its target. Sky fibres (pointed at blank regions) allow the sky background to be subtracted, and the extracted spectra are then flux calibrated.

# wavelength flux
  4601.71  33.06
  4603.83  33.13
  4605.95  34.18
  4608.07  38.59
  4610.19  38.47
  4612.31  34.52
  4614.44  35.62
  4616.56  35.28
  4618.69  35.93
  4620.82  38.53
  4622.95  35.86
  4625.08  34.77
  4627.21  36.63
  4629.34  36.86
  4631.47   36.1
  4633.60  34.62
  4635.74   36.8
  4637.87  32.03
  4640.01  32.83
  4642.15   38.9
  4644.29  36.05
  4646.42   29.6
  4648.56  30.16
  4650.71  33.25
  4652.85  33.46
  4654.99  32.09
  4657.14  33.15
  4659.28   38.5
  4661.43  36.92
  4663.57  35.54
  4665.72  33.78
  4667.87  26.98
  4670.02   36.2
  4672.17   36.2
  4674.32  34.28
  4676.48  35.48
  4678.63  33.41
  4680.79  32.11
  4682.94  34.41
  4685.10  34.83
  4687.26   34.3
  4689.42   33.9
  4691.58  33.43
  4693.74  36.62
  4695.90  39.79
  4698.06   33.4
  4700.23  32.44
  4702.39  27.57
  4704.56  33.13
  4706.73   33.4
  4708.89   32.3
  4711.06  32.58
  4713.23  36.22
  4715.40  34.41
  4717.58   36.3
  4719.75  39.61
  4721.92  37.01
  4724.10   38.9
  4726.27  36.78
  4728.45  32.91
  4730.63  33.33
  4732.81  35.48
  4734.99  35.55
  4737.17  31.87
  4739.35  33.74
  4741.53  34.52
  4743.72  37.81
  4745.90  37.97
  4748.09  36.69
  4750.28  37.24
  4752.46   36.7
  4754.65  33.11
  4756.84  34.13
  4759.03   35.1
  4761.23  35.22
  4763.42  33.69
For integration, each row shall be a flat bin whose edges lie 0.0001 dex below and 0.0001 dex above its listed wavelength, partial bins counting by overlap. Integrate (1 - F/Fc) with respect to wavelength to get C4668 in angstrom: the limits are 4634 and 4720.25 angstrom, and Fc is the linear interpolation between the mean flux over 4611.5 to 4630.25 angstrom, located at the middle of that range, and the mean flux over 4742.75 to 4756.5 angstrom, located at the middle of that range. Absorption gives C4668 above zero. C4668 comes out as 4.94 angstrom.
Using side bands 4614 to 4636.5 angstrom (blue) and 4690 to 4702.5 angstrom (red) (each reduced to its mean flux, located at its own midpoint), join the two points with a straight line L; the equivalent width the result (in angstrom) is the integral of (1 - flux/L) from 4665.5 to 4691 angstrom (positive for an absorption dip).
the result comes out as 0.7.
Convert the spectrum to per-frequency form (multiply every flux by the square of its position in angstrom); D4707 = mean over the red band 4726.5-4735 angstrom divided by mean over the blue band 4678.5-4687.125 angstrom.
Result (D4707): 1.04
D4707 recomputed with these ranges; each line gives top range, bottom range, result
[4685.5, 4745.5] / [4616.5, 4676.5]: 1.03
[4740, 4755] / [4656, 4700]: 1.08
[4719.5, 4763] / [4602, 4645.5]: 1.05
